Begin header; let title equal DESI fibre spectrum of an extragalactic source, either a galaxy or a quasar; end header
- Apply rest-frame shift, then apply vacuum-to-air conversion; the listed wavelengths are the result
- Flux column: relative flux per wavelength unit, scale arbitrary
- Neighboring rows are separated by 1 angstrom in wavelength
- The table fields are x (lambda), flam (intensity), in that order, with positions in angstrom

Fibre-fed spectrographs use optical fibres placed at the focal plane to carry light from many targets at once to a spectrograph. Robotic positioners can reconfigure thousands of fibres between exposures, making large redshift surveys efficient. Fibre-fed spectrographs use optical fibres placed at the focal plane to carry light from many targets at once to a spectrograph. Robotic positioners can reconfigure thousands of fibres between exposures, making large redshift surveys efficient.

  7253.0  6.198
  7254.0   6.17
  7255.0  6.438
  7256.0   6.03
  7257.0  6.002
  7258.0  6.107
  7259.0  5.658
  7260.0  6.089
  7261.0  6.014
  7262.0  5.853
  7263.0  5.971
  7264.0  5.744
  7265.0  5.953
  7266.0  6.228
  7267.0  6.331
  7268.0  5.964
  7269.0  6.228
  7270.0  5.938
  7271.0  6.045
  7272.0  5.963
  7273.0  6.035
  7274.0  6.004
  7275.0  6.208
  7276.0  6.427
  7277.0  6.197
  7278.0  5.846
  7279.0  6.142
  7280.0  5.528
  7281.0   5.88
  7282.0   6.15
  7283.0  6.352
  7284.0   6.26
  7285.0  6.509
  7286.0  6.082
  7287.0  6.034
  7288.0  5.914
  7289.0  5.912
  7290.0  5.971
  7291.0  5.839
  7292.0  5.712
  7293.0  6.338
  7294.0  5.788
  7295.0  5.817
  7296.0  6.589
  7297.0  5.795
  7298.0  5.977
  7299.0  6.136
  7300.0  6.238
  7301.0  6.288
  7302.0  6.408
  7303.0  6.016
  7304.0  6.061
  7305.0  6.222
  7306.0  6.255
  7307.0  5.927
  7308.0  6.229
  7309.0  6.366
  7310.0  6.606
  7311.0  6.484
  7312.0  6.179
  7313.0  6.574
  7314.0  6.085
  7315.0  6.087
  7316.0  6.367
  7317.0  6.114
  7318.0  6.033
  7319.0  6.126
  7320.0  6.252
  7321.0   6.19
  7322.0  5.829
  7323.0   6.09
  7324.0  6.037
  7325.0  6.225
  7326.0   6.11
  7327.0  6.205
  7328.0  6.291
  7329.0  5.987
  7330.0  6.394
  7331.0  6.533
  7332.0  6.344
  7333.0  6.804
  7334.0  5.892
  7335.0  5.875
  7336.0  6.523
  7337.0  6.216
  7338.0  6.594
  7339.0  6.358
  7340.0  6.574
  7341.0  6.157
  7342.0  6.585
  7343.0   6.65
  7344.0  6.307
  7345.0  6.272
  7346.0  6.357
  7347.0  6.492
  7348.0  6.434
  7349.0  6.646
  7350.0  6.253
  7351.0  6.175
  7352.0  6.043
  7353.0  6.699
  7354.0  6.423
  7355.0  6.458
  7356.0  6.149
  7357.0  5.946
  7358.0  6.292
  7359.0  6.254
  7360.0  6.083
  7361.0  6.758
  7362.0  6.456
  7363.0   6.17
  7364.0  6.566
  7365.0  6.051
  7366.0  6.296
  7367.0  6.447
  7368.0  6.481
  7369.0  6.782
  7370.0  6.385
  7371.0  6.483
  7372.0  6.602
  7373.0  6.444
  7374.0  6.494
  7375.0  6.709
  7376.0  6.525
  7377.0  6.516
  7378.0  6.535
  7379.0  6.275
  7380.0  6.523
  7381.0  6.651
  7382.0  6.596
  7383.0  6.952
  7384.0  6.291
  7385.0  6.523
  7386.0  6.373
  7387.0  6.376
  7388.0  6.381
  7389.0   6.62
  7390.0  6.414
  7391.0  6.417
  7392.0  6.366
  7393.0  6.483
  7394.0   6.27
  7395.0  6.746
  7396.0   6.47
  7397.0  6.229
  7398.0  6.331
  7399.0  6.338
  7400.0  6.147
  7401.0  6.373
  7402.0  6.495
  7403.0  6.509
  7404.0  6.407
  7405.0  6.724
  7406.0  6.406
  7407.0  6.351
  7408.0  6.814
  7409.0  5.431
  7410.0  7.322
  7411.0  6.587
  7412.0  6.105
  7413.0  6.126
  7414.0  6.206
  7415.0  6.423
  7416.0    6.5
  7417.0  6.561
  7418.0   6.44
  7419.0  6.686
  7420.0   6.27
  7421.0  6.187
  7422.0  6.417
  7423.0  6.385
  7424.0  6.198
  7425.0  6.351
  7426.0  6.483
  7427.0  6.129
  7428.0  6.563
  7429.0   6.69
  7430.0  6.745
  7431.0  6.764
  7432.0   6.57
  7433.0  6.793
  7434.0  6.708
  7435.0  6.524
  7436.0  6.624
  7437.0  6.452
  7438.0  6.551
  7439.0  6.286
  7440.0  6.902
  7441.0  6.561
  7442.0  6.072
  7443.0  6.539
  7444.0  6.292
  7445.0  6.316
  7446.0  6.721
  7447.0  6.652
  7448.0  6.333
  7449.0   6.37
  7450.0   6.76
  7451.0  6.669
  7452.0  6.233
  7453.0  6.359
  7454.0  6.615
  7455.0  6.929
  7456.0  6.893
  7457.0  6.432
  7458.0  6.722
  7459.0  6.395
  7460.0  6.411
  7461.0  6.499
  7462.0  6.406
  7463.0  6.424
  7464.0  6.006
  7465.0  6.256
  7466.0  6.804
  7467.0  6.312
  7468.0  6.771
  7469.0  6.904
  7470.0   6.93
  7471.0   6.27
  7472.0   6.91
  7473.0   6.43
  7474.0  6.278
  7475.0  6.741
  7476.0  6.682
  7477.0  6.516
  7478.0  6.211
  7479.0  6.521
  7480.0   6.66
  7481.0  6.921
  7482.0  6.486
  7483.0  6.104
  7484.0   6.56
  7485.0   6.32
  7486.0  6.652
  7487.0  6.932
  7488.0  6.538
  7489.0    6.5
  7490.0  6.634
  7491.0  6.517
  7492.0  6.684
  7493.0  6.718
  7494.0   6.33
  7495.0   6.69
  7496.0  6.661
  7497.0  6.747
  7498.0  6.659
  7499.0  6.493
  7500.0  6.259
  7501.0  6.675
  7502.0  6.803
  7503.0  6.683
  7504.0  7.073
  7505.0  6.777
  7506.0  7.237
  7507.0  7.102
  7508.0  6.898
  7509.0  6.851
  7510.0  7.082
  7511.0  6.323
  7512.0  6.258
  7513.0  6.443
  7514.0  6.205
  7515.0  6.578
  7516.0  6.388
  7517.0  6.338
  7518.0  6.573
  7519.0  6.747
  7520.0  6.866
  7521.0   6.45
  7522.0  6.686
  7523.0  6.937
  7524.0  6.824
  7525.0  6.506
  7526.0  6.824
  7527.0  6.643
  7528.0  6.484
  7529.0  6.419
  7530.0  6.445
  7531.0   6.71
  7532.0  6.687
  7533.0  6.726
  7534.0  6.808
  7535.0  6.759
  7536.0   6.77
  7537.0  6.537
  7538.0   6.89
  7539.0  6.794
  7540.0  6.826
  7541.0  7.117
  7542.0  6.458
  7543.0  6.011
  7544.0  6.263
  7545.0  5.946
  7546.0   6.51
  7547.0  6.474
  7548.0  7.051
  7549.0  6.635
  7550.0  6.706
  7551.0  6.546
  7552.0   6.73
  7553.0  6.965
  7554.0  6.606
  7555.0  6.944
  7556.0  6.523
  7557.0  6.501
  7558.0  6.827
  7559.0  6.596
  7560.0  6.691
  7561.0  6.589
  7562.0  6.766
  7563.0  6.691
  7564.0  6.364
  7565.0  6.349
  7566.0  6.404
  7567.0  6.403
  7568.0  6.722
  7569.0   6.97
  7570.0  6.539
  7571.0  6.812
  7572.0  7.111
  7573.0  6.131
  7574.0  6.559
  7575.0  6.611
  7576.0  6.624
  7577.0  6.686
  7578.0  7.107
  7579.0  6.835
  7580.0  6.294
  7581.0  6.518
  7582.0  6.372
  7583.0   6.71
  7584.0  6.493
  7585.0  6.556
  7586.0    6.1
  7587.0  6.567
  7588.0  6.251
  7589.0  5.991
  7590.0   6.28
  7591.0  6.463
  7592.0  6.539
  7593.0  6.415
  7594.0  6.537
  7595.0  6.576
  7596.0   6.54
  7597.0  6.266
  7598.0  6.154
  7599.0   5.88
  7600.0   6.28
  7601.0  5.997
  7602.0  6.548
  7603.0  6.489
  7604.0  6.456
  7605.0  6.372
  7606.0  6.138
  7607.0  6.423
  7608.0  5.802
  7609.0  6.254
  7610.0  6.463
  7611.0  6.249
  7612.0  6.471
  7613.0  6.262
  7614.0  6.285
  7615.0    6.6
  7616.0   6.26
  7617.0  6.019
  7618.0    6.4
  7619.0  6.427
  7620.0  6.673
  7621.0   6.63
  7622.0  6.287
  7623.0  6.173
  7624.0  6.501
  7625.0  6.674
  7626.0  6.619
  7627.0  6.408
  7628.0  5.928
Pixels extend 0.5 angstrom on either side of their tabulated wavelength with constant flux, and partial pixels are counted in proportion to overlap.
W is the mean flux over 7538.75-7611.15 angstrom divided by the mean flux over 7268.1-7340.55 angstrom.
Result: 1.06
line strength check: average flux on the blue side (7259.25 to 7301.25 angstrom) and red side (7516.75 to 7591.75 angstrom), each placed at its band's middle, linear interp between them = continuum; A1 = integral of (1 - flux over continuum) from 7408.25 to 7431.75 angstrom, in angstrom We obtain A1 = -0.3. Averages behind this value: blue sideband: 6.05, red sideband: 6.6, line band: 6.42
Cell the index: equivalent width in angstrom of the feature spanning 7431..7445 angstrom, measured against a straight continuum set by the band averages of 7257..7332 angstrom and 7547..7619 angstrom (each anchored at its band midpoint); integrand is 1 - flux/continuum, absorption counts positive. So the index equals -0.51 angstrom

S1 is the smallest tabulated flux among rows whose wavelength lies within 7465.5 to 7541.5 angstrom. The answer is 6.104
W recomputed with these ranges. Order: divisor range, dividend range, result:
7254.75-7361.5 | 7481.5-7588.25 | 1.07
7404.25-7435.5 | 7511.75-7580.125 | 1.02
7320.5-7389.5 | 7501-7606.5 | 1.03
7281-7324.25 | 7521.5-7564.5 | 1.08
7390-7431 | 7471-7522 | 1.03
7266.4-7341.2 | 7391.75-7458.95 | 1.05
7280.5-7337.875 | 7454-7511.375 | 1.07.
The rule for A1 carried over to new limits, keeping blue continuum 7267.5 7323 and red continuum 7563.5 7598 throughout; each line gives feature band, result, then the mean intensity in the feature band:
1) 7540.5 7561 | -0.4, 6.6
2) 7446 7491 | -1.3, 6.55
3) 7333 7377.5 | -1.3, 6.39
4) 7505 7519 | -0.5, 6.65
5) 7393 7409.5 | -0.3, 6.38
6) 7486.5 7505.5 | -0.8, 6.65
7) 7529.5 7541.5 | -0.6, 6.76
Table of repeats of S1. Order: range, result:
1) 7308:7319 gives 6.033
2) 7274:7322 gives 5.528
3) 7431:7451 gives 6.072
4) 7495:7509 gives 6.259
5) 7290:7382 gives 5.712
